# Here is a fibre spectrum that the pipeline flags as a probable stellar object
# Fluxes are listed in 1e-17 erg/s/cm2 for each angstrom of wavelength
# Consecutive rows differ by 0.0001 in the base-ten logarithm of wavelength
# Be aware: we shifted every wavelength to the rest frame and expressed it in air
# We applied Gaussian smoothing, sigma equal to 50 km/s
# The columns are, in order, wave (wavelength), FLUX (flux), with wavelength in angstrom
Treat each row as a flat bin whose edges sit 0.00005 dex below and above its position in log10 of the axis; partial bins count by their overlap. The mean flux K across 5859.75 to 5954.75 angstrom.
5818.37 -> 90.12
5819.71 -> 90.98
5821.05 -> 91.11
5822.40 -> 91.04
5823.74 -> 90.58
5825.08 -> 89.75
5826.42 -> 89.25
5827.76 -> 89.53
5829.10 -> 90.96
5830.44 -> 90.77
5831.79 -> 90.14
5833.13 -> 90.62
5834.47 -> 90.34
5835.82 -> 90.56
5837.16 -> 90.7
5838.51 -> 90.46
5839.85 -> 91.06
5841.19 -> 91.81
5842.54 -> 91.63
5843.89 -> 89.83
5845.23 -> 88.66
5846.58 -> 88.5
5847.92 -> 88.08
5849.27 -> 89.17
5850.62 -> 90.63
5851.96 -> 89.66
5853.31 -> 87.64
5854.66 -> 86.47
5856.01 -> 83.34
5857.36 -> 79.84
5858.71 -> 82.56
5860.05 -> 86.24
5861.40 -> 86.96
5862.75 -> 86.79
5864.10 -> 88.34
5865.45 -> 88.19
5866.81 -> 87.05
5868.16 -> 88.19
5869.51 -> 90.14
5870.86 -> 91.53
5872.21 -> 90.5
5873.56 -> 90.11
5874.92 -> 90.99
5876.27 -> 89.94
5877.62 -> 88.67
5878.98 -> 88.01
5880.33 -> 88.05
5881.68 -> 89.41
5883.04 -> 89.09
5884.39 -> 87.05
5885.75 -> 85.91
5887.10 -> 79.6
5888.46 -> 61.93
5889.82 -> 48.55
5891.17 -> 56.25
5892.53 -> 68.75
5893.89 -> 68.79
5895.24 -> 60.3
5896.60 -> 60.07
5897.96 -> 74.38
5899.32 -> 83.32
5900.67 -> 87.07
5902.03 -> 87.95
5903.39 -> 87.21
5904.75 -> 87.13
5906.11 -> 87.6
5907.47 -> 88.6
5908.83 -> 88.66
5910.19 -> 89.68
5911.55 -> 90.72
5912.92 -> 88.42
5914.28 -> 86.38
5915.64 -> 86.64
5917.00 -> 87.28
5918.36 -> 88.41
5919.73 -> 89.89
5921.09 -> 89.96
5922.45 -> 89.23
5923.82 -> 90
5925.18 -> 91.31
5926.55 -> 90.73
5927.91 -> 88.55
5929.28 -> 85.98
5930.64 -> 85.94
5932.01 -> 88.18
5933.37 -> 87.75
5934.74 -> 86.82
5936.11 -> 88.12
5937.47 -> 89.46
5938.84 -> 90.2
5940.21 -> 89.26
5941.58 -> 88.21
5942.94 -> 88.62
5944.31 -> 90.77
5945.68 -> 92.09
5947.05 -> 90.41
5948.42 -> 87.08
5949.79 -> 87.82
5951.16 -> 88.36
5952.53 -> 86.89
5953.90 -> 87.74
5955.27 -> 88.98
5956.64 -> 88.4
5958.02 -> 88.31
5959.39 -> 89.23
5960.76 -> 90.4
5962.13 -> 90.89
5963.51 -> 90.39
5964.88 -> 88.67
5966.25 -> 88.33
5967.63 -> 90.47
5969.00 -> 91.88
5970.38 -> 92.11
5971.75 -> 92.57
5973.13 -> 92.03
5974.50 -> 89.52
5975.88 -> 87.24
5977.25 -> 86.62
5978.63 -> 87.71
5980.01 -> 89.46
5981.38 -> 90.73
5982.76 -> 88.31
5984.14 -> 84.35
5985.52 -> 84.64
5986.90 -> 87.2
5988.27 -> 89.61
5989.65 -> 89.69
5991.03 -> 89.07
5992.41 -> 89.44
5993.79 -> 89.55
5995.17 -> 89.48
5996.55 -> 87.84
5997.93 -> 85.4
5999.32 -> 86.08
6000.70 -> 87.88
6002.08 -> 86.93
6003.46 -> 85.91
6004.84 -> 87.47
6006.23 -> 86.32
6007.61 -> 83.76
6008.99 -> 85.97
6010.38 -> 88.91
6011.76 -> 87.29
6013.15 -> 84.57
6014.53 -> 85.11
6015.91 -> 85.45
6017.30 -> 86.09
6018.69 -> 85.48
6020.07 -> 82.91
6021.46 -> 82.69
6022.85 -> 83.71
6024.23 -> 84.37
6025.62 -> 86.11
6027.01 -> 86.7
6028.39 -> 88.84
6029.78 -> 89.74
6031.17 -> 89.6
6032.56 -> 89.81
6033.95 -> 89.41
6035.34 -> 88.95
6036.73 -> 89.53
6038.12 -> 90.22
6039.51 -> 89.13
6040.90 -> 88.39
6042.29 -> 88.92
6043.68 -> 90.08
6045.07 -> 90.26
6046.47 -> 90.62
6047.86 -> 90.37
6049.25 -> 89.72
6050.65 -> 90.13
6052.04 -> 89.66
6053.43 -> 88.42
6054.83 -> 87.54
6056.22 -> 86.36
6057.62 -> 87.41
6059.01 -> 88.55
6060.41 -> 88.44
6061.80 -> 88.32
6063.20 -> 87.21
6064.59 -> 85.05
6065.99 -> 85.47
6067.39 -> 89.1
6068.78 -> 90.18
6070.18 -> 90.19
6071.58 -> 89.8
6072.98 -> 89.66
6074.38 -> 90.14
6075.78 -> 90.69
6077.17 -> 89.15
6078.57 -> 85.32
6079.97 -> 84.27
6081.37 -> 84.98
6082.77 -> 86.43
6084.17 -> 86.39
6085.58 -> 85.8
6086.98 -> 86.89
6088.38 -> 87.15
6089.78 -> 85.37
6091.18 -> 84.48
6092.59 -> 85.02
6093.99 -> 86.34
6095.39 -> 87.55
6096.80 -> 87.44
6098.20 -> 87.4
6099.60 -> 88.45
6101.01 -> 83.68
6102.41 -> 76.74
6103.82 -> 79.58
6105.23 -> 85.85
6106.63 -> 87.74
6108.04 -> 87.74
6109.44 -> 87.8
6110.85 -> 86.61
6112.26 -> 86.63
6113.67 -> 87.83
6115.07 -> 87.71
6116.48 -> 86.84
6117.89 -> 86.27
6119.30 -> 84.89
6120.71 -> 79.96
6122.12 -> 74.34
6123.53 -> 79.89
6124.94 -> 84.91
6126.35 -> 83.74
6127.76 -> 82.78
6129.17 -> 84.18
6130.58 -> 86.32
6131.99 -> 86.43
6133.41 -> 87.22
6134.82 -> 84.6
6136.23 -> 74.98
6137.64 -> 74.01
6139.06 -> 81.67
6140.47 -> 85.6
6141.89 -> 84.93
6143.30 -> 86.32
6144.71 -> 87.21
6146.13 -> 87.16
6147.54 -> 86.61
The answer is 85.4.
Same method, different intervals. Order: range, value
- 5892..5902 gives 72.9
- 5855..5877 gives 87.5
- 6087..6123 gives 85.2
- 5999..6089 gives 87.6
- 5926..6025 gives 88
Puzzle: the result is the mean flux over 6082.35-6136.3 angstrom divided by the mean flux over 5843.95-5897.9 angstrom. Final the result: 1.0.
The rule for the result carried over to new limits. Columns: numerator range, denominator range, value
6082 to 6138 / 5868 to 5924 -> 1.02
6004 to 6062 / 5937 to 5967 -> 0.98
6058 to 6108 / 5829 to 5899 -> 1.03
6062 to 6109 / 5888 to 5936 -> 1.05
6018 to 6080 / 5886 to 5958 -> 1.05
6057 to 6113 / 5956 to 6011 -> 0.98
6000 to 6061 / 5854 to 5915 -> 1.06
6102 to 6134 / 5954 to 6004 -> 0.95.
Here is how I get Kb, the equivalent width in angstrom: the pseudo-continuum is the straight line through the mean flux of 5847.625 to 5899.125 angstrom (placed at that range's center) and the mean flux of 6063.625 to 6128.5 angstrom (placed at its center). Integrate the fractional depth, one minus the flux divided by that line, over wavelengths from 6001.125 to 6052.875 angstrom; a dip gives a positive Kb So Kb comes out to -1.7 angstrom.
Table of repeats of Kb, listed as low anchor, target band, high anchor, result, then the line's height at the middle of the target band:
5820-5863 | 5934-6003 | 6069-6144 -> -1.3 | 87.2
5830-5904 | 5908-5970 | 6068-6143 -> -3.1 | 84.7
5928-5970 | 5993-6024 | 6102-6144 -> 0.4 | 87.1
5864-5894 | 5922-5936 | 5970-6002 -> -0.5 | 85.3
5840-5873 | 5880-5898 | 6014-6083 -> 3.2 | 88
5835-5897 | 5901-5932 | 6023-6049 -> -1.0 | 85.5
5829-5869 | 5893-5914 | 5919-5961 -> 1.6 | 88.7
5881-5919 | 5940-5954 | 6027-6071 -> -1.0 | 82.9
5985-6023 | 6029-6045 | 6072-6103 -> -0.5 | 86.5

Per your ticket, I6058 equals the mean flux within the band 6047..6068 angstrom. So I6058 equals 88.1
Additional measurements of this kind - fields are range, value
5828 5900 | 84.5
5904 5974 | 89.1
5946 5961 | 88.5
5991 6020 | 86.7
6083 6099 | 86.4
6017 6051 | 88.1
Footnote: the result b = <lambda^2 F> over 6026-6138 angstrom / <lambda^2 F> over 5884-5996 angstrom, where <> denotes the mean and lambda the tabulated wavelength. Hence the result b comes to 1.1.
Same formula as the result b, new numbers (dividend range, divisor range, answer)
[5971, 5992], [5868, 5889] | 1.06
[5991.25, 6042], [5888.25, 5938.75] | 1.09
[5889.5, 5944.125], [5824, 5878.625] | 0.97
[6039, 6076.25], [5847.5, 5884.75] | 1.08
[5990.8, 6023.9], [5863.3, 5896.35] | 1.11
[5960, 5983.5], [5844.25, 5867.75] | 1.07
